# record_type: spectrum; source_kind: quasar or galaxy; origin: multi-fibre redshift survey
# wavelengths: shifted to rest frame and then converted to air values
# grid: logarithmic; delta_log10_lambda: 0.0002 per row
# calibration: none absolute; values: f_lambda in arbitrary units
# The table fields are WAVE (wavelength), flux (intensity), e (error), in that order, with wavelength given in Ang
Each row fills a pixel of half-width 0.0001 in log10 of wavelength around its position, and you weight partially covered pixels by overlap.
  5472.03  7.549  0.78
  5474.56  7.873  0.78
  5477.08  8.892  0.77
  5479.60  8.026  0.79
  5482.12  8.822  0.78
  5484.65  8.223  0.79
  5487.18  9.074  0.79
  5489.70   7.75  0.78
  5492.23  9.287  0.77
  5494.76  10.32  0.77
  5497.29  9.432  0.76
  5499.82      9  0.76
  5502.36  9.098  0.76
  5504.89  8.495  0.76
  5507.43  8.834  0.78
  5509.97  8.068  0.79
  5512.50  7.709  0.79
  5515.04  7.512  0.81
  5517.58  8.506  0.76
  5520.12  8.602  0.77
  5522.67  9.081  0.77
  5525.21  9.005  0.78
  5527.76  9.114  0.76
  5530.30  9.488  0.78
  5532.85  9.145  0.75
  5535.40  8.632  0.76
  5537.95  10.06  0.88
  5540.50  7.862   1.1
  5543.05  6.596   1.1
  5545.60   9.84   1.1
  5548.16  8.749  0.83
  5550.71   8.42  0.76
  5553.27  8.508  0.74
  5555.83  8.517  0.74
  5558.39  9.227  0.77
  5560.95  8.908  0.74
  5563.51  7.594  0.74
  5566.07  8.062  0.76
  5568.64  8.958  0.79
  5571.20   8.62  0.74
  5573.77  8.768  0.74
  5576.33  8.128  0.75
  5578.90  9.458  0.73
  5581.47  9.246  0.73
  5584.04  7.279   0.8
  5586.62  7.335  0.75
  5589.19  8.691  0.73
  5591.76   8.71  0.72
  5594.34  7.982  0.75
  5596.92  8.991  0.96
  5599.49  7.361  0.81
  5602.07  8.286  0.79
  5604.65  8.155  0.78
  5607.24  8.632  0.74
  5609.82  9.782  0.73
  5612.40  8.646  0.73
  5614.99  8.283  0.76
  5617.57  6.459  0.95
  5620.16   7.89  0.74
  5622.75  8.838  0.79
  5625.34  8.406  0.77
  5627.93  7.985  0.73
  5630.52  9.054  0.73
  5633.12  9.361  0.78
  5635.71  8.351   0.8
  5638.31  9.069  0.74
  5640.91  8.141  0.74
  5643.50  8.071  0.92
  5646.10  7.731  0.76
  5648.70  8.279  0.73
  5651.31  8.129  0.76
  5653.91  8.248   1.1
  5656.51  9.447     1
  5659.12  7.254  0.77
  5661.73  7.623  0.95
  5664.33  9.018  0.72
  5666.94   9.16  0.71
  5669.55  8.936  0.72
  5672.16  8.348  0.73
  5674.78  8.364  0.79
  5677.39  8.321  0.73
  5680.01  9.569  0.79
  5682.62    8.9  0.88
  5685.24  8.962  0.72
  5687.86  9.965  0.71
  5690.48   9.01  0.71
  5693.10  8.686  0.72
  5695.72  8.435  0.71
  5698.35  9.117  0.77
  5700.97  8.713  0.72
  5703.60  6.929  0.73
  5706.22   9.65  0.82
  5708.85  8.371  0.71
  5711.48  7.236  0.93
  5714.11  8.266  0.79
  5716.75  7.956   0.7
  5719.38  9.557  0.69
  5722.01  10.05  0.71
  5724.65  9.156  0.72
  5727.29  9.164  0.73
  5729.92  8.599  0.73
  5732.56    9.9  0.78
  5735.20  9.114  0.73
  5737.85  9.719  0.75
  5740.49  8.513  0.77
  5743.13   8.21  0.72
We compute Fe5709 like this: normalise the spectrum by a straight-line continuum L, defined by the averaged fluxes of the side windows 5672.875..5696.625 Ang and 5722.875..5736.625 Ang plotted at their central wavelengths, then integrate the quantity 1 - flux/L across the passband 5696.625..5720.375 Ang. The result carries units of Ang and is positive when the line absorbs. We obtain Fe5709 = 1.7 Ang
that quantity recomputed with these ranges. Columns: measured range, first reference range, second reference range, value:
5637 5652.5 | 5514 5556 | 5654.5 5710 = 0.8 Ang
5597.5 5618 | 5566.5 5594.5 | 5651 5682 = 0.5 Ang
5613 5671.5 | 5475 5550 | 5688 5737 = 2.8 Ang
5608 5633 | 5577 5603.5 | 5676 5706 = 0.1 Ang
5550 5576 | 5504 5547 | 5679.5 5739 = 0.4 Ang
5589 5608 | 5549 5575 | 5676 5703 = 0.7 Ang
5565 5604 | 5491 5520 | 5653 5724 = 1.5 Ang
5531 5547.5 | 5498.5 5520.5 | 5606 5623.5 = -0.6 Ang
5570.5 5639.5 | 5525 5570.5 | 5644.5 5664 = -0.3 Ang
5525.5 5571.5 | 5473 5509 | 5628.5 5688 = 0.1 Ang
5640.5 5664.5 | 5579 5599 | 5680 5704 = 1.4 Ang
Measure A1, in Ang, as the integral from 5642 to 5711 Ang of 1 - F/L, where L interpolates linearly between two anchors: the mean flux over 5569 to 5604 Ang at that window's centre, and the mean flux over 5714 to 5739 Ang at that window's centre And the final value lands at 2.6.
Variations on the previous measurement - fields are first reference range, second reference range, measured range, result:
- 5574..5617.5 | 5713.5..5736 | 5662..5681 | 0.2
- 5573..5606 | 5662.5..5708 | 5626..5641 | -0.2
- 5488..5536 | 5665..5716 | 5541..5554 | 0.6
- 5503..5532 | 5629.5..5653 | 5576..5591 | 0.2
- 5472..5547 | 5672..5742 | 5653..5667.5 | 0.6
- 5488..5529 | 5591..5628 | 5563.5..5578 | 0.0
